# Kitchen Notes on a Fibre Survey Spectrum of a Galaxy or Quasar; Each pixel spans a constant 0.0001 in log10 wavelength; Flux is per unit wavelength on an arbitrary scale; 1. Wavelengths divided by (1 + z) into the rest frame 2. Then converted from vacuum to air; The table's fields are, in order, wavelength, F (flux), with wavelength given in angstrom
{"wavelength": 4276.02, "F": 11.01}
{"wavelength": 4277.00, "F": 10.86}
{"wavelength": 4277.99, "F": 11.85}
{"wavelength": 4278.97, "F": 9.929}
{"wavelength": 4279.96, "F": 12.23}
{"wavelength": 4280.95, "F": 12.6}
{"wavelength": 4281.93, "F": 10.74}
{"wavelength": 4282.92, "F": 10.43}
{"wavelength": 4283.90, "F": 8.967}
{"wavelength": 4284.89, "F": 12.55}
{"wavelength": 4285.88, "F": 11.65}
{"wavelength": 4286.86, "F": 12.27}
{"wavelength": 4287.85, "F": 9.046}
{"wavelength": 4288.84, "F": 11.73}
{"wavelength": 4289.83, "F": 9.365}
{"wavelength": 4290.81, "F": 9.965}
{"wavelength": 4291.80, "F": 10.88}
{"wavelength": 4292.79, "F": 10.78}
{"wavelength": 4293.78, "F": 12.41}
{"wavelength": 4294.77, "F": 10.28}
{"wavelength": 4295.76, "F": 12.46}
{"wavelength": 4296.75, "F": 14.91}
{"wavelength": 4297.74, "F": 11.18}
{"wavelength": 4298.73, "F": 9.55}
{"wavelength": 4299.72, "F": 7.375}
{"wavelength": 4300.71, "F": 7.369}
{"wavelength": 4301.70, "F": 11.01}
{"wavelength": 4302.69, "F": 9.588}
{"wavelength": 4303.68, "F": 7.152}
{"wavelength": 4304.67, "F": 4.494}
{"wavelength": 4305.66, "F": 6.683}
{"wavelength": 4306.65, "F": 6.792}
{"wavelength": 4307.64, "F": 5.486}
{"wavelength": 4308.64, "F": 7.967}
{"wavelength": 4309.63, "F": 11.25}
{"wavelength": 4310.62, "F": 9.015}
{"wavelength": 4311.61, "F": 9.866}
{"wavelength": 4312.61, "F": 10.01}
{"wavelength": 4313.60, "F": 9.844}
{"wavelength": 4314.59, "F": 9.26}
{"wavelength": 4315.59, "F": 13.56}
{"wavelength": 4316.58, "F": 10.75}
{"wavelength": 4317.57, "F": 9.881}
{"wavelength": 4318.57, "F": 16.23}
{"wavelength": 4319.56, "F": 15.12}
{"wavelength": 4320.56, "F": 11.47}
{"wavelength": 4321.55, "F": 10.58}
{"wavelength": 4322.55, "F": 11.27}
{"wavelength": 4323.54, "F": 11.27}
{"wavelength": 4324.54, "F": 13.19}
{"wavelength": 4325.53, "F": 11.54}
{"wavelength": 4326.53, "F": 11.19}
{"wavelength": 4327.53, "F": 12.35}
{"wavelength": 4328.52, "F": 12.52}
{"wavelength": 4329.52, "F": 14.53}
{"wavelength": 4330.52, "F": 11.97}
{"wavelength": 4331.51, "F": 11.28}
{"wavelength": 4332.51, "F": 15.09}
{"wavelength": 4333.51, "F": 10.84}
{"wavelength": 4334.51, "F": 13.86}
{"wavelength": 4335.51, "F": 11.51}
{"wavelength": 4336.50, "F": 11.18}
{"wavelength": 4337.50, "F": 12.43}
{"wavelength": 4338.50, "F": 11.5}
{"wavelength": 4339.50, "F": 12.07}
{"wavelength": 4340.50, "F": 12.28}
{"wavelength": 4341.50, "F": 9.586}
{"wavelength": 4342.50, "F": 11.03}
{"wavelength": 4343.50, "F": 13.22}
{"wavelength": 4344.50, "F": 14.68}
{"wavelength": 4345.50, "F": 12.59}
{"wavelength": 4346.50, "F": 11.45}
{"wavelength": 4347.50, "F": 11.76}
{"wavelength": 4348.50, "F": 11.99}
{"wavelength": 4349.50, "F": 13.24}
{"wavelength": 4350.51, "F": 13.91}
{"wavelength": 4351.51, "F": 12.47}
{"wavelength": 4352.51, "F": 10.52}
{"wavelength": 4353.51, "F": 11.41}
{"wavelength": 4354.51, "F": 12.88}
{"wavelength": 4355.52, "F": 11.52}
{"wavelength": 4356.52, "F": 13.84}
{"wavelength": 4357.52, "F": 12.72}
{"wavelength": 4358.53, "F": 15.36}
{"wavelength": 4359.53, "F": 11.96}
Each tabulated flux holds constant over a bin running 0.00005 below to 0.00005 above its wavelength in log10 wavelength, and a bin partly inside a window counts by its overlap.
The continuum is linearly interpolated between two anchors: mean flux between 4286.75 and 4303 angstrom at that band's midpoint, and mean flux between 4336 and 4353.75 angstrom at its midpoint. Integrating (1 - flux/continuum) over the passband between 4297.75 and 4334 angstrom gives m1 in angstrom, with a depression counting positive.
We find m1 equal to 2.43 angstrom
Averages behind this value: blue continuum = 10.6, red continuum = 12.1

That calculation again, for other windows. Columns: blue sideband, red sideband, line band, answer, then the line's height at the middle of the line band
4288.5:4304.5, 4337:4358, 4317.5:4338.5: -1.66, 11.5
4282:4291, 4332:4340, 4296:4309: 3.11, 11.2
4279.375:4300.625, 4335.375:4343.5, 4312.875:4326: -0.58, 11.3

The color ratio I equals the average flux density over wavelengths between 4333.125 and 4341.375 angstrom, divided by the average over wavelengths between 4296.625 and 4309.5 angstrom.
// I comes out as 1.43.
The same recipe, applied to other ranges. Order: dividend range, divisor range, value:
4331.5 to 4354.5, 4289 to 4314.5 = 1.29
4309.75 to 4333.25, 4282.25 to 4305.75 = 1.16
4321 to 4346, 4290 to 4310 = 1.30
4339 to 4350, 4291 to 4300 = 1.09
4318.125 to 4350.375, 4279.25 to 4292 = 1.13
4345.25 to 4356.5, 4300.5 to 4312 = 1.52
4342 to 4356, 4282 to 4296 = 1.13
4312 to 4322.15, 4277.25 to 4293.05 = 1.06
